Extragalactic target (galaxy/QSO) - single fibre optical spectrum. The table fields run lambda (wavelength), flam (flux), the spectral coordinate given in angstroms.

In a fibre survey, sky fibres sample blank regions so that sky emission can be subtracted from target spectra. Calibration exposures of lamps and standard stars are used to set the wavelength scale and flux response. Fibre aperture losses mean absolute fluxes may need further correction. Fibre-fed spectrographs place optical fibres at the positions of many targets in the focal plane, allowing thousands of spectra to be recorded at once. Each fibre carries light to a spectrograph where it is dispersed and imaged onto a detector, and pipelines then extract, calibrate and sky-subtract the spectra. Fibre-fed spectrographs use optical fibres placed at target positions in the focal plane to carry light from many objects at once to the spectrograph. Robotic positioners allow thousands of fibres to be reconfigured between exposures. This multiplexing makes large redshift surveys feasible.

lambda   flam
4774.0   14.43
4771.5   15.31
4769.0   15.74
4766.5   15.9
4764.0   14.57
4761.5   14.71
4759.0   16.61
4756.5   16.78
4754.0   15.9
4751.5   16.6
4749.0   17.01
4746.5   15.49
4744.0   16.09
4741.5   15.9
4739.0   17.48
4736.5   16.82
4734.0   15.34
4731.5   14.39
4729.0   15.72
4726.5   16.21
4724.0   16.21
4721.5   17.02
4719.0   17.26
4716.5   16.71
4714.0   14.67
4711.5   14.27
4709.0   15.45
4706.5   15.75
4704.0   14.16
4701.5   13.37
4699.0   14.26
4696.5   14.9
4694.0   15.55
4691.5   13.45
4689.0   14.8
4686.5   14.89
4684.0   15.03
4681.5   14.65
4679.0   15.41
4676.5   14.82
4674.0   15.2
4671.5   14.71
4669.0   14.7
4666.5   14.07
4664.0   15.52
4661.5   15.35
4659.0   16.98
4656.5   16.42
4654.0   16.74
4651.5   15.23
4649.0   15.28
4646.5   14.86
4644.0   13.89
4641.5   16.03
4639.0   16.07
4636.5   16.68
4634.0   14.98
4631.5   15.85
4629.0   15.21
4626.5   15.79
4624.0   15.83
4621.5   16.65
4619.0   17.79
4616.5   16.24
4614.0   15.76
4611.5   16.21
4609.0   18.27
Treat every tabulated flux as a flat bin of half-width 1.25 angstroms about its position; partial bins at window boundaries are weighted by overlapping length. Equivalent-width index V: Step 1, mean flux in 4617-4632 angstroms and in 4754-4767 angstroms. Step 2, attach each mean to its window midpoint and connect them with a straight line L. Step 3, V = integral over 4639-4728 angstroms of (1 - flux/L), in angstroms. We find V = 4.1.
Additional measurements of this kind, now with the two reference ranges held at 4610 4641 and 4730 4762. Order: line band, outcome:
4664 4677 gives 1.1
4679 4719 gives 3.0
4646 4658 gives 0.2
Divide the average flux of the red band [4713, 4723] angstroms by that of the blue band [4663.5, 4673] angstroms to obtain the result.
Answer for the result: 1.1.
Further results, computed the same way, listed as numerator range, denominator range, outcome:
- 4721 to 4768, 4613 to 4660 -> 1.01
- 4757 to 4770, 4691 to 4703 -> 1.08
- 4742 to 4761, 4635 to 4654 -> 1.05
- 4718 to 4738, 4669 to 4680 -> 1.08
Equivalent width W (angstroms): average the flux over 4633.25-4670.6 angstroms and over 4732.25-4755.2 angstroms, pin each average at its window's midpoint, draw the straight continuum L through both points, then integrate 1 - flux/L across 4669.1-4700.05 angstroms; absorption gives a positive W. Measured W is 1.9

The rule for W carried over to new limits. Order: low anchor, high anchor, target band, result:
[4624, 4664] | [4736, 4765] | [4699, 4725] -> 0.9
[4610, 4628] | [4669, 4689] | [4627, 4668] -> 0.2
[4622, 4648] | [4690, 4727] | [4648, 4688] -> 0.3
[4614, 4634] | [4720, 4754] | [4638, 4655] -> 0.7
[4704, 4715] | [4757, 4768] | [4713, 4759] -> -2.9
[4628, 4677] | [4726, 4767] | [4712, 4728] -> -0.4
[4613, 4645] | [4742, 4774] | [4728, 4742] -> -0.1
